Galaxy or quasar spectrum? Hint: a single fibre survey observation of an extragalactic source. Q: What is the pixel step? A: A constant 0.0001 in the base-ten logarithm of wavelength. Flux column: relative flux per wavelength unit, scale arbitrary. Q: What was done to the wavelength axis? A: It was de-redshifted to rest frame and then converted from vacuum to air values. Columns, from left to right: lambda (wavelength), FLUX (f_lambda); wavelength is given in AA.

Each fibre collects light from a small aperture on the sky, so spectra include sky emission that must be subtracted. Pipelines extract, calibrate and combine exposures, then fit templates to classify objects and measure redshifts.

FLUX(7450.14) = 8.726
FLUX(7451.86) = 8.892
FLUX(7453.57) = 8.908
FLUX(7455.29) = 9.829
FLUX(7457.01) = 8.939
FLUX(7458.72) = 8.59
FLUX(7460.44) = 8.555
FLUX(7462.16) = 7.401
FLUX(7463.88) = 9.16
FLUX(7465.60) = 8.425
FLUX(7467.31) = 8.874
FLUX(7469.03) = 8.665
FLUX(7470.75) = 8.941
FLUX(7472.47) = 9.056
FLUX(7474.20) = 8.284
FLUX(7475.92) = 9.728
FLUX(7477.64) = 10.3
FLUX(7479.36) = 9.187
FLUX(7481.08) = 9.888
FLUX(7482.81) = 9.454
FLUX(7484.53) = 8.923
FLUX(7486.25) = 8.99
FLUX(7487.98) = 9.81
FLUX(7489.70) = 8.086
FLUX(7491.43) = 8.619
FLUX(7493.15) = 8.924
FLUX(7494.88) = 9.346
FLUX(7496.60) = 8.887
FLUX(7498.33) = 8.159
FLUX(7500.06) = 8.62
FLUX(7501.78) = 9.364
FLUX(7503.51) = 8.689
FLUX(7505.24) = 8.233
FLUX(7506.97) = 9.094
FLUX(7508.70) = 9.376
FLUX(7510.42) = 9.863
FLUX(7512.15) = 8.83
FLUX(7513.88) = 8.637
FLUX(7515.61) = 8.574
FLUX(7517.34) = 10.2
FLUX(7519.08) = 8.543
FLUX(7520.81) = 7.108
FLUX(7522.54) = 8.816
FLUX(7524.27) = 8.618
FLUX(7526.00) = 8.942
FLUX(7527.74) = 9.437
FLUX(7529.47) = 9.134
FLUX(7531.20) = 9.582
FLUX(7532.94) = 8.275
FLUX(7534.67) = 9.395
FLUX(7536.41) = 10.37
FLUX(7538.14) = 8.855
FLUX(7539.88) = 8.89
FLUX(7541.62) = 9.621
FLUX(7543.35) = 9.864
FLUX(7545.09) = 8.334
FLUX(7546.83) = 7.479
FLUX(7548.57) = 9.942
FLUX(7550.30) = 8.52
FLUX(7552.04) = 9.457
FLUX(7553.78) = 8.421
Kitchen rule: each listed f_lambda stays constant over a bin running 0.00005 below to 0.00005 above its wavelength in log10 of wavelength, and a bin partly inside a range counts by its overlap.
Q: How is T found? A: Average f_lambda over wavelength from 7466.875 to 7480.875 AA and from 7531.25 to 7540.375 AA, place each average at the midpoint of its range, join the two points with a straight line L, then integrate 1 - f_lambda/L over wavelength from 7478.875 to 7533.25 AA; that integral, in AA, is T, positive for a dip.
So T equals 1.4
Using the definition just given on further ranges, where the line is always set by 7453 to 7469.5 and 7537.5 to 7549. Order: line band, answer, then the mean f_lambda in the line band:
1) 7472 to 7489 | -1.1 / 9.35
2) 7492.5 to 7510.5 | -0.2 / 8.92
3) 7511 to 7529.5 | 0.2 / 8.8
